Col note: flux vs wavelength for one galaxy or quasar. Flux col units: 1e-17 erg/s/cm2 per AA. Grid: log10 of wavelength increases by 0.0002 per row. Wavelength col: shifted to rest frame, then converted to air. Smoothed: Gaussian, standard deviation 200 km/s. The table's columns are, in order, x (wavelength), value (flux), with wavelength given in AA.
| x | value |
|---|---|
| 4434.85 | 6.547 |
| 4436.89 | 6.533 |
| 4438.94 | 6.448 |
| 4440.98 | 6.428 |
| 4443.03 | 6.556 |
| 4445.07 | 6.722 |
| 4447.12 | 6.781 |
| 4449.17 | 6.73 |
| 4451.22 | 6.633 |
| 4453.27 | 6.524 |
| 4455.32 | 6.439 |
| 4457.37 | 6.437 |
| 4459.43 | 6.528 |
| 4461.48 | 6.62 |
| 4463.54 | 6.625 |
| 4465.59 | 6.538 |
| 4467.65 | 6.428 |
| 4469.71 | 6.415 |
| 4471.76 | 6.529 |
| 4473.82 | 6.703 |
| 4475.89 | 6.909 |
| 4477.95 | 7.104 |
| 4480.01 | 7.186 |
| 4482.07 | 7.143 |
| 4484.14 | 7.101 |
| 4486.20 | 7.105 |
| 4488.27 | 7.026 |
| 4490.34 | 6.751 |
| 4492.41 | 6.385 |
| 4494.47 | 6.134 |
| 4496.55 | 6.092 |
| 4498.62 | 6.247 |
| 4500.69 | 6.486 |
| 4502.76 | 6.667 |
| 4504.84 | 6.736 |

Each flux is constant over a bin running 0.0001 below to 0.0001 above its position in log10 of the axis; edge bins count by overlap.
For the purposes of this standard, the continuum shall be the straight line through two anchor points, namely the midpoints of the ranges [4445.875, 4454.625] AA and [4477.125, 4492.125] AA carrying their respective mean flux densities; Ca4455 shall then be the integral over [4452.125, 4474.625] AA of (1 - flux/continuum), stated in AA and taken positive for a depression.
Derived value 0.9 AA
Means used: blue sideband 6.66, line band 6.53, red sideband 7.02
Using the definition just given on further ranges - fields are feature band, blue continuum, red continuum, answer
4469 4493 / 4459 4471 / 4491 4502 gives -1.75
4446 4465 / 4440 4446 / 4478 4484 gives 0.47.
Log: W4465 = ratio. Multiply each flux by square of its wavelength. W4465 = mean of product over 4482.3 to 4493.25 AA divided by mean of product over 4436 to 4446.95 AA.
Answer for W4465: 1.07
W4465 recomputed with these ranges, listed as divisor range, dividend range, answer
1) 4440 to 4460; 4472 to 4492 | 1.07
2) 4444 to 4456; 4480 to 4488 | 1.09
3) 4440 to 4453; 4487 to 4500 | 0.99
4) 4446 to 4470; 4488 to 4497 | 1.00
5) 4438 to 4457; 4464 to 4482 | 1.04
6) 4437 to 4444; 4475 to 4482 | 1.11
